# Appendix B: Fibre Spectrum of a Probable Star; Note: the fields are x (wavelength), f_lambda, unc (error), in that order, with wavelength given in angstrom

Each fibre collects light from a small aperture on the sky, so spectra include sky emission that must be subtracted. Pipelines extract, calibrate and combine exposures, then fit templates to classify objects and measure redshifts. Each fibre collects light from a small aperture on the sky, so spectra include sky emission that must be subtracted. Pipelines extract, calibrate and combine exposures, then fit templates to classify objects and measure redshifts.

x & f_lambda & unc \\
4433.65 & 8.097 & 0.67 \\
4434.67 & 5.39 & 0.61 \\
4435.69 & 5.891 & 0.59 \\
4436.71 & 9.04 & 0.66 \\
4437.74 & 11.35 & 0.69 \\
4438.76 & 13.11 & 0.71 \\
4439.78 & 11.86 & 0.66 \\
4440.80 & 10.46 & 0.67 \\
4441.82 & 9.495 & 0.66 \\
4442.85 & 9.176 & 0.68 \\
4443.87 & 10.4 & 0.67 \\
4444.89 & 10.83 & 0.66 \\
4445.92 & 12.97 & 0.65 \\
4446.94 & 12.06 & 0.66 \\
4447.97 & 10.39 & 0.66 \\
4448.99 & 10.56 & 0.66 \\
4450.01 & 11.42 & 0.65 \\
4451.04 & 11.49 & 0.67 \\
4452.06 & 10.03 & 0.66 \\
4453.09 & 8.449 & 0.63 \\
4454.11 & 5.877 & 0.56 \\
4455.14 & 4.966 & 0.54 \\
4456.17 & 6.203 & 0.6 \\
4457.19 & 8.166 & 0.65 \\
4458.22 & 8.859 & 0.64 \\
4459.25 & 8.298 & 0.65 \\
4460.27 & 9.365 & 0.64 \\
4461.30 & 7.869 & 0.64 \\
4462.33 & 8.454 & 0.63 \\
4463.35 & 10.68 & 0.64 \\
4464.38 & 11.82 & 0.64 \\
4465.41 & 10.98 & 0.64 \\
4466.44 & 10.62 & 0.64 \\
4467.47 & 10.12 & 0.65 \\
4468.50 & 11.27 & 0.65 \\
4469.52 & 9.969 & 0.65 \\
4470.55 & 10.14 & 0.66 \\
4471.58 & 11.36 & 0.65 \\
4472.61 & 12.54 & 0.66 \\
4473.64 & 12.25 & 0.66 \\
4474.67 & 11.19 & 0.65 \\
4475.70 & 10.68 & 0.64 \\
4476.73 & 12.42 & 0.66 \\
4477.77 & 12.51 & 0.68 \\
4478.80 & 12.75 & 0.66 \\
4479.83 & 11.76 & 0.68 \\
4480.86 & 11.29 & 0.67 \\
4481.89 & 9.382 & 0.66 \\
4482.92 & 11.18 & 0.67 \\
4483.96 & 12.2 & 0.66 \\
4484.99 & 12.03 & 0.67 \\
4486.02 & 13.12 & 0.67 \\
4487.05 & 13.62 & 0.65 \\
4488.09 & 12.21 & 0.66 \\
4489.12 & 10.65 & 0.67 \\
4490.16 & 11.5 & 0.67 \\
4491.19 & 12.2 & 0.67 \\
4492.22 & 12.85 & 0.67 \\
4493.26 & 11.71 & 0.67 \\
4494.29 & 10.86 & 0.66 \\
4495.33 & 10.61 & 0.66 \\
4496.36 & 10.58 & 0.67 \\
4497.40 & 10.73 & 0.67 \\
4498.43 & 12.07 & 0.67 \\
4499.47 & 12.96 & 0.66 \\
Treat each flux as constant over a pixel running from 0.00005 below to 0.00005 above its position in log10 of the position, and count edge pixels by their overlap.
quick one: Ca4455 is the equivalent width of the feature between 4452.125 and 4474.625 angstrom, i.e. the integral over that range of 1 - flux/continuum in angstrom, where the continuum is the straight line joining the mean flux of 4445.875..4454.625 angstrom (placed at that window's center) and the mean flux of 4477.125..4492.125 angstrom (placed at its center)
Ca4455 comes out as 2.9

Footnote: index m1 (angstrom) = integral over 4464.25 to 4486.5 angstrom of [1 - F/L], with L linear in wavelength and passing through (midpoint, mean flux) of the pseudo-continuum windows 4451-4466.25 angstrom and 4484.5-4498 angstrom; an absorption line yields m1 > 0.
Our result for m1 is -2.52 angstrom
